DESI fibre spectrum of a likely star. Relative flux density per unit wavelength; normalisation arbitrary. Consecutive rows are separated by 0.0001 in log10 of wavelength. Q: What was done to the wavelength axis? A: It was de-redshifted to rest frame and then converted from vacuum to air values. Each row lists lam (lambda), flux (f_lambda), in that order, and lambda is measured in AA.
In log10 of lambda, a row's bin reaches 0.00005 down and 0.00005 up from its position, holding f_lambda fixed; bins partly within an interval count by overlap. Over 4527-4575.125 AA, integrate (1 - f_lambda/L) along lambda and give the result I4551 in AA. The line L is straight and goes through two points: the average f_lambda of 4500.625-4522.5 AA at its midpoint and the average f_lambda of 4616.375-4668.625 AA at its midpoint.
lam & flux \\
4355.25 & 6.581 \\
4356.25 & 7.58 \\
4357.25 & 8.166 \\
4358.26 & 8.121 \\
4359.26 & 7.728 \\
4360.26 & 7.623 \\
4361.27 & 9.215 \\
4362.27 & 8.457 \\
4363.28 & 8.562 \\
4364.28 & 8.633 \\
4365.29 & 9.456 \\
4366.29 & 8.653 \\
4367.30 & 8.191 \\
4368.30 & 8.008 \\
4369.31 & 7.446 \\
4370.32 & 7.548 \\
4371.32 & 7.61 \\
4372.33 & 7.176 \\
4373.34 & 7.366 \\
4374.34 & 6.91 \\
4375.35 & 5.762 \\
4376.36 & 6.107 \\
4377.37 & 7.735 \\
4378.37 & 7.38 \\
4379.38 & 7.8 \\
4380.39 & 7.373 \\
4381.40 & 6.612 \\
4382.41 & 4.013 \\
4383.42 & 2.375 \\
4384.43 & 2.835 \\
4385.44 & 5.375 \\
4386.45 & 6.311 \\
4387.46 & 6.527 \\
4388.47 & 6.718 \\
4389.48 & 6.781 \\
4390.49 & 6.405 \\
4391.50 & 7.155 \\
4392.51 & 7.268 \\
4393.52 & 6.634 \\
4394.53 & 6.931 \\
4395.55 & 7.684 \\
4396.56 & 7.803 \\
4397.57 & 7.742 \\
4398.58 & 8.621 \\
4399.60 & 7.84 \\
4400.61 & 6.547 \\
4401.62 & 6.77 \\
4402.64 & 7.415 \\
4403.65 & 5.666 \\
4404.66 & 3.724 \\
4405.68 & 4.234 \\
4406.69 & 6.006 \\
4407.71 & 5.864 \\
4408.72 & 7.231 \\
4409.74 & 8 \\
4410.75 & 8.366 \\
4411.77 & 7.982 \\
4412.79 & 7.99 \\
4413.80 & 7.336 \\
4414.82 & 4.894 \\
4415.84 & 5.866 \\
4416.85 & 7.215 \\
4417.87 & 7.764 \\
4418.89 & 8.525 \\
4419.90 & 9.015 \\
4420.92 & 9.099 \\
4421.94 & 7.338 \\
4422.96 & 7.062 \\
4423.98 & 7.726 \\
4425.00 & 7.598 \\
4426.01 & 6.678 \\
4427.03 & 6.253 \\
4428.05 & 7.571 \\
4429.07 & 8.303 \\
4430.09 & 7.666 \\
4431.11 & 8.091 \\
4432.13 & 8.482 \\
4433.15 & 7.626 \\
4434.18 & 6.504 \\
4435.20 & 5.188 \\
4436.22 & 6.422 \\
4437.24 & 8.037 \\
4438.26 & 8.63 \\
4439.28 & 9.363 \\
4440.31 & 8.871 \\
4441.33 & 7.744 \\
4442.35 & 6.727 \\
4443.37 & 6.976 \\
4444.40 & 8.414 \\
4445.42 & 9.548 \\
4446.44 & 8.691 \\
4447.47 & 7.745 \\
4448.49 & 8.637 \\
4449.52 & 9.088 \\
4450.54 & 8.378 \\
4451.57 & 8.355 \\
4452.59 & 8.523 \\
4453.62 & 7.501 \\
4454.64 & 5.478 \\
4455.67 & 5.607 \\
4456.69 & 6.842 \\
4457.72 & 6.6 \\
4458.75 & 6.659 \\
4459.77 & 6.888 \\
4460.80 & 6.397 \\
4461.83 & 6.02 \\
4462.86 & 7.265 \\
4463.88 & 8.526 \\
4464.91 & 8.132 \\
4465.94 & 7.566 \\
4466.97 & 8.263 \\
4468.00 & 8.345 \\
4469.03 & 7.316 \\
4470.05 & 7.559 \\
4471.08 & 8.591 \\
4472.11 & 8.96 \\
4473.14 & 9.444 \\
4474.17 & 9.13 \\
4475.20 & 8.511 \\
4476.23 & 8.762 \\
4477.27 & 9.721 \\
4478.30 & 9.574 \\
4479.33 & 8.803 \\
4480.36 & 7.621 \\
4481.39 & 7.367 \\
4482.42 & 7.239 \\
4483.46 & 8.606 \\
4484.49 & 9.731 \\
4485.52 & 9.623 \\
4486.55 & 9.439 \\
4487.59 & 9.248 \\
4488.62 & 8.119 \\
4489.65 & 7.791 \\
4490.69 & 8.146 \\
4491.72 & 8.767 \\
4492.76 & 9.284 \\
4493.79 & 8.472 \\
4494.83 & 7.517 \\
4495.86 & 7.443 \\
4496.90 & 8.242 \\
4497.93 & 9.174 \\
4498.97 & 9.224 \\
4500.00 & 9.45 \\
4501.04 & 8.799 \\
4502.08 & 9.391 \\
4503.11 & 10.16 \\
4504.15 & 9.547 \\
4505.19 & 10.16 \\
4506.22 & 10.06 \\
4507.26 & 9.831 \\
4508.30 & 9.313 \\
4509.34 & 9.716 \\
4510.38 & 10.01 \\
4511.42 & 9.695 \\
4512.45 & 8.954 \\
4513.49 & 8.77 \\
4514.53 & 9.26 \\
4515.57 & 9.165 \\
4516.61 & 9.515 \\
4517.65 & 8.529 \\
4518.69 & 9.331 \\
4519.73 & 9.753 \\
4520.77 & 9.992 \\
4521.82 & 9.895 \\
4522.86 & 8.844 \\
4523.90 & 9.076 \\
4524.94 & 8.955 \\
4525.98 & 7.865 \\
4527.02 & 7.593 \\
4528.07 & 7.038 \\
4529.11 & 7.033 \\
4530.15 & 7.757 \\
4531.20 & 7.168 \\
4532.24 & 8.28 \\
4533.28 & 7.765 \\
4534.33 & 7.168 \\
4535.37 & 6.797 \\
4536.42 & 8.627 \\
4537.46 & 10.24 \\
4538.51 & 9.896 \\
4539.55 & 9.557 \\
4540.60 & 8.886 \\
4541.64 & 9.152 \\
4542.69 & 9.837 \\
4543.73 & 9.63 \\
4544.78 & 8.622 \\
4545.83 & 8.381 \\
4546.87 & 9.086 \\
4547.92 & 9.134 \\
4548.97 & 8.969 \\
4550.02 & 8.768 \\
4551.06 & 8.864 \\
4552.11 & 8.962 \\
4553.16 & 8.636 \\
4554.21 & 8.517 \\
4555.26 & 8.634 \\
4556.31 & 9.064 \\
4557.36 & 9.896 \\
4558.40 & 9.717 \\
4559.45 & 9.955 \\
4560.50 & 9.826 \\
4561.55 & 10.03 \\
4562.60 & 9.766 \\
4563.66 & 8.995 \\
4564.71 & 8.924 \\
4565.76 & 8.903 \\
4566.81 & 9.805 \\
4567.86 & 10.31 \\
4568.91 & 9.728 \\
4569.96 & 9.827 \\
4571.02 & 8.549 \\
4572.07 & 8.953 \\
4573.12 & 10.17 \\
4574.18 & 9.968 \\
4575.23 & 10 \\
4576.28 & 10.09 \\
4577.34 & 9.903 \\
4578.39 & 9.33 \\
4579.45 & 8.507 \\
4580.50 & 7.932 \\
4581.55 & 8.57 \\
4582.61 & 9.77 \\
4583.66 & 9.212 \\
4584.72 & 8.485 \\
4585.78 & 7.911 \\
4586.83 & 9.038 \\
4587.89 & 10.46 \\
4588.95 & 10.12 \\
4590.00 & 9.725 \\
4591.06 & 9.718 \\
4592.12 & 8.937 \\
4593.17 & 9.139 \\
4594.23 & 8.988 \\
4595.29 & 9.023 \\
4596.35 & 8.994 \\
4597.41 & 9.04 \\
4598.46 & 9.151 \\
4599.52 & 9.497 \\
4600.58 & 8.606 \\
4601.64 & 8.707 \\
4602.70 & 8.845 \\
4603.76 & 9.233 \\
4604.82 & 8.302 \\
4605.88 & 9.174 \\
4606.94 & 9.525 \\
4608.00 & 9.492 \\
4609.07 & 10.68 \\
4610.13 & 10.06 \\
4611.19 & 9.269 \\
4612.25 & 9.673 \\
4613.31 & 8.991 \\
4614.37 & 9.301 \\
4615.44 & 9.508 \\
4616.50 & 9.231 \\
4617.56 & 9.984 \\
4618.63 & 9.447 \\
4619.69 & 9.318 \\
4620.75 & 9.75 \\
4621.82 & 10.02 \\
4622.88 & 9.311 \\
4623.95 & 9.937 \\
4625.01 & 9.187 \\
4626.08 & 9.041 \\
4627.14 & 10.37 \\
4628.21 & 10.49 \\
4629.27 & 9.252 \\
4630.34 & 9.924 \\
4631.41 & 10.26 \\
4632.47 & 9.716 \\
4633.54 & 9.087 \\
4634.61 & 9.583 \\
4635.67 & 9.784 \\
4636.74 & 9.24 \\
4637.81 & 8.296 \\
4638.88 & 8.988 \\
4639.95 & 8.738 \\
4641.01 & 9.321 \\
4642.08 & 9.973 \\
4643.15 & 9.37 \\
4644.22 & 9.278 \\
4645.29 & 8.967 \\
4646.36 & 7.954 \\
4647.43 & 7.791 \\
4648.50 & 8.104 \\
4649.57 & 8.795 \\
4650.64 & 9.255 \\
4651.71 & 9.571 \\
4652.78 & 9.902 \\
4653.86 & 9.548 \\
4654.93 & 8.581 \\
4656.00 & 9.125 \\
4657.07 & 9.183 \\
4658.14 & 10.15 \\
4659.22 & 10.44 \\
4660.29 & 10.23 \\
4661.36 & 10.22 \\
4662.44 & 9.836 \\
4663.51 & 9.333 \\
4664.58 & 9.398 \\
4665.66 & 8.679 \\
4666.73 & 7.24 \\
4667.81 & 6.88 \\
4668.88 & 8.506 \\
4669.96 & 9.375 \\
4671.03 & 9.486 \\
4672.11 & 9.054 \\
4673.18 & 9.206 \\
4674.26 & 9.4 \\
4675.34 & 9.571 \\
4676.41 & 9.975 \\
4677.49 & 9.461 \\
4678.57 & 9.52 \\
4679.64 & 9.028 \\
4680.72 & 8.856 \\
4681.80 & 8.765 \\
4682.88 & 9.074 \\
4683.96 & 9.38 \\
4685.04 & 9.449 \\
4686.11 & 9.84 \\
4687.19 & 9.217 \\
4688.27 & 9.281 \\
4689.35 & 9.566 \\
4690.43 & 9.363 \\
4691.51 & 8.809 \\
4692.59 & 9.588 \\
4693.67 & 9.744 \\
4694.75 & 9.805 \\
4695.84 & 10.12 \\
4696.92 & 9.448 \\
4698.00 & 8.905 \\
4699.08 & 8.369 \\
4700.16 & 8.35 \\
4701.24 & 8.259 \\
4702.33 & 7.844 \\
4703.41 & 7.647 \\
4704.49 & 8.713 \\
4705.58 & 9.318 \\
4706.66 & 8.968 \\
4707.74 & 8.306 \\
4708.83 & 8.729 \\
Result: 2.4 AA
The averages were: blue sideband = 9.51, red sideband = 9.3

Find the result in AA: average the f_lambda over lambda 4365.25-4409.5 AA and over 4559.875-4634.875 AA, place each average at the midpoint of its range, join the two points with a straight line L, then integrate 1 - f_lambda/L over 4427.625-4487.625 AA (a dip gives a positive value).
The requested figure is -2.9 AA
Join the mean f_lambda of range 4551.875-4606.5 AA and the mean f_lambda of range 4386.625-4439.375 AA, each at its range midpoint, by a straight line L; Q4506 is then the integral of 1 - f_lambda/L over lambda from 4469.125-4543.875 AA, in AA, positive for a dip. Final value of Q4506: -4.4 AA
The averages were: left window 7.17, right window 9.26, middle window 8.83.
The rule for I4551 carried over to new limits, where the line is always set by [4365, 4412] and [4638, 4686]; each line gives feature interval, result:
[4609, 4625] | -1.5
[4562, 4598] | -3.7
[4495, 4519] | -4.5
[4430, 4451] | -2.1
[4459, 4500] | -4.1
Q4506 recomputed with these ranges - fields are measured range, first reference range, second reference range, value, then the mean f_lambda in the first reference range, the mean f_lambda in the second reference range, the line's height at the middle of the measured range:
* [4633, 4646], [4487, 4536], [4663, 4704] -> -0.3 AA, 8.77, 9.05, 8.98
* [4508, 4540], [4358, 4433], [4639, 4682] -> -2.5 AA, 7.15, 9.15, 8.12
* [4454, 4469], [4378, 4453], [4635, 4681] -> 1.0 AA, 7.19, 9.16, 7.56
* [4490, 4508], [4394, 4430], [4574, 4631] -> -1.9 AA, 7.17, 9.37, 8.17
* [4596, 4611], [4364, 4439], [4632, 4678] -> -0.9 AA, 7.05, 9.18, 8.74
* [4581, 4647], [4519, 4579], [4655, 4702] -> -1.5 AA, 9.04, 9.23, 9.13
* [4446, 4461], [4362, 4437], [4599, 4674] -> 0.2 AA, 7.05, 9.29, 7.56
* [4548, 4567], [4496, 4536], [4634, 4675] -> -0.6 AA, 8.86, 9.13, 8.94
